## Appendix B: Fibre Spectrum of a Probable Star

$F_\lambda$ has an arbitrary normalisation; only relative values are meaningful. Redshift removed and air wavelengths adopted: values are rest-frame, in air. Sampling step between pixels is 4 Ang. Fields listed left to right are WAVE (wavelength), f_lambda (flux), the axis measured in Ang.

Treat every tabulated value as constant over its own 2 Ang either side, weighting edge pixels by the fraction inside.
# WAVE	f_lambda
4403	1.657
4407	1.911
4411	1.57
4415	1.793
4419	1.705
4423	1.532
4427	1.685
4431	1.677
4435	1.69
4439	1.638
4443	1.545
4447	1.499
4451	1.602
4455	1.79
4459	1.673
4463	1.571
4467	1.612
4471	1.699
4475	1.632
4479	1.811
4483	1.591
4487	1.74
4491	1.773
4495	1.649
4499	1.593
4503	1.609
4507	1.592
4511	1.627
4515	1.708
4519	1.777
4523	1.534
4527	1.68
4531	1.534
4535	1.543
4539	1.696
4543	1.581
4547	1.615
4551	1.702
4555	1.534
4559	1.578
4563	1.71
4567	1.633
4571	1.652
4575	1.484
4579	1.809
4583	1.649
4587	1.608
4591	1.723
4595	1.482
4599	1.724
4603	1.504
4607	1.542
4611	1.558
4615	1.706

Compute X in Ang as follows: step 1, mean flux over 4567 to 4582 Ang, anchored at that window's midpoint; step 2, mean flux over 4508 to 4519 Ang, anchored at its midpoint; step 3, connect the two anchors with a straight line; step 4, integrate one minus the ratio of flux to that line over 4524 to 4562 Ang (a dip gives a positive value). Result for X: 1.28 Ang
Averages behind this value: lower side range 1.68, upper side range 1.65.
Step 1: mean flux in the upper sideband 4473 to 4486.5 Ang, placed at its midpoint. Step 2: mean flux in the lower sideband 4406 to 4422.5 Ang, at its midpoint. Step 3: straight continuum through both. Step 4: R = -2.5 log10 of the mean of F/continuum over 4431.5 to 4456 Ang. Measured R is 0.05 mag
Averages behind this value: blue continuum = 1.72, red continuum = 1.68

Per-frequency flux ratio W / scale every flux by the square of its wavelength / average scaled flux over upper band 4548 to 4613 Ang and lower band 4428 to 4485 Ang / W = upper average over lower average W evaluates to 1.0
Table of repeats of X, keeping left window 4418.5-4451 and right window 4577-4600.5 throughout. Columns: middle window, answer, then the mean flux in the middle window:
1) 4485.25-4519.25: -0.64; 1.67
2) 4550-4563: 0.32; 1.61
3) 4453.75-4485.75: -0.86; 1.67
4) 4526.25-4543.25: 0.45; 1.6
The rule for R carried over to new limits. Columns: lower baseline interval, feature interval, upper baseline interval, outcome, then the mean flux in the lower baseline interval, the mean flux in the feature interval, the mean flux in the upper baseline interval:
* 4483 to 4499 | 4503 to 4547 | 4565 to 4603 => 0.03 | 1.69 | 1.63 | 1.63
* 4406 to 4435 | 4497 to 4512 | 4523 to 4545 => 0.01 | 1.69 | 1.6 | 1.6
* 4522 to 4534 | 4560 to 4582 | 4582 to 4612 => -0.04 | 1.58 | 1.65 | 1.6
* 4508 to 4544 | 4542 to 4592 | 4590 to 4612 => -0.02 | 1.63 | 1.64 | 1.58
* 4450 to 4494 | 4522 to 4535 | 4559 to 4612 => 0.05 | 1.68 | 1.58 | 1.62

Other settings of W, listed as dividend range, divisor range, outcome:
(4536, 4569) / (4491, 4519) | 1.01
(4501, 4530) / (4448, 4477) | 1.02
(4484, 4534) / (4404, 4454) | 1.03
